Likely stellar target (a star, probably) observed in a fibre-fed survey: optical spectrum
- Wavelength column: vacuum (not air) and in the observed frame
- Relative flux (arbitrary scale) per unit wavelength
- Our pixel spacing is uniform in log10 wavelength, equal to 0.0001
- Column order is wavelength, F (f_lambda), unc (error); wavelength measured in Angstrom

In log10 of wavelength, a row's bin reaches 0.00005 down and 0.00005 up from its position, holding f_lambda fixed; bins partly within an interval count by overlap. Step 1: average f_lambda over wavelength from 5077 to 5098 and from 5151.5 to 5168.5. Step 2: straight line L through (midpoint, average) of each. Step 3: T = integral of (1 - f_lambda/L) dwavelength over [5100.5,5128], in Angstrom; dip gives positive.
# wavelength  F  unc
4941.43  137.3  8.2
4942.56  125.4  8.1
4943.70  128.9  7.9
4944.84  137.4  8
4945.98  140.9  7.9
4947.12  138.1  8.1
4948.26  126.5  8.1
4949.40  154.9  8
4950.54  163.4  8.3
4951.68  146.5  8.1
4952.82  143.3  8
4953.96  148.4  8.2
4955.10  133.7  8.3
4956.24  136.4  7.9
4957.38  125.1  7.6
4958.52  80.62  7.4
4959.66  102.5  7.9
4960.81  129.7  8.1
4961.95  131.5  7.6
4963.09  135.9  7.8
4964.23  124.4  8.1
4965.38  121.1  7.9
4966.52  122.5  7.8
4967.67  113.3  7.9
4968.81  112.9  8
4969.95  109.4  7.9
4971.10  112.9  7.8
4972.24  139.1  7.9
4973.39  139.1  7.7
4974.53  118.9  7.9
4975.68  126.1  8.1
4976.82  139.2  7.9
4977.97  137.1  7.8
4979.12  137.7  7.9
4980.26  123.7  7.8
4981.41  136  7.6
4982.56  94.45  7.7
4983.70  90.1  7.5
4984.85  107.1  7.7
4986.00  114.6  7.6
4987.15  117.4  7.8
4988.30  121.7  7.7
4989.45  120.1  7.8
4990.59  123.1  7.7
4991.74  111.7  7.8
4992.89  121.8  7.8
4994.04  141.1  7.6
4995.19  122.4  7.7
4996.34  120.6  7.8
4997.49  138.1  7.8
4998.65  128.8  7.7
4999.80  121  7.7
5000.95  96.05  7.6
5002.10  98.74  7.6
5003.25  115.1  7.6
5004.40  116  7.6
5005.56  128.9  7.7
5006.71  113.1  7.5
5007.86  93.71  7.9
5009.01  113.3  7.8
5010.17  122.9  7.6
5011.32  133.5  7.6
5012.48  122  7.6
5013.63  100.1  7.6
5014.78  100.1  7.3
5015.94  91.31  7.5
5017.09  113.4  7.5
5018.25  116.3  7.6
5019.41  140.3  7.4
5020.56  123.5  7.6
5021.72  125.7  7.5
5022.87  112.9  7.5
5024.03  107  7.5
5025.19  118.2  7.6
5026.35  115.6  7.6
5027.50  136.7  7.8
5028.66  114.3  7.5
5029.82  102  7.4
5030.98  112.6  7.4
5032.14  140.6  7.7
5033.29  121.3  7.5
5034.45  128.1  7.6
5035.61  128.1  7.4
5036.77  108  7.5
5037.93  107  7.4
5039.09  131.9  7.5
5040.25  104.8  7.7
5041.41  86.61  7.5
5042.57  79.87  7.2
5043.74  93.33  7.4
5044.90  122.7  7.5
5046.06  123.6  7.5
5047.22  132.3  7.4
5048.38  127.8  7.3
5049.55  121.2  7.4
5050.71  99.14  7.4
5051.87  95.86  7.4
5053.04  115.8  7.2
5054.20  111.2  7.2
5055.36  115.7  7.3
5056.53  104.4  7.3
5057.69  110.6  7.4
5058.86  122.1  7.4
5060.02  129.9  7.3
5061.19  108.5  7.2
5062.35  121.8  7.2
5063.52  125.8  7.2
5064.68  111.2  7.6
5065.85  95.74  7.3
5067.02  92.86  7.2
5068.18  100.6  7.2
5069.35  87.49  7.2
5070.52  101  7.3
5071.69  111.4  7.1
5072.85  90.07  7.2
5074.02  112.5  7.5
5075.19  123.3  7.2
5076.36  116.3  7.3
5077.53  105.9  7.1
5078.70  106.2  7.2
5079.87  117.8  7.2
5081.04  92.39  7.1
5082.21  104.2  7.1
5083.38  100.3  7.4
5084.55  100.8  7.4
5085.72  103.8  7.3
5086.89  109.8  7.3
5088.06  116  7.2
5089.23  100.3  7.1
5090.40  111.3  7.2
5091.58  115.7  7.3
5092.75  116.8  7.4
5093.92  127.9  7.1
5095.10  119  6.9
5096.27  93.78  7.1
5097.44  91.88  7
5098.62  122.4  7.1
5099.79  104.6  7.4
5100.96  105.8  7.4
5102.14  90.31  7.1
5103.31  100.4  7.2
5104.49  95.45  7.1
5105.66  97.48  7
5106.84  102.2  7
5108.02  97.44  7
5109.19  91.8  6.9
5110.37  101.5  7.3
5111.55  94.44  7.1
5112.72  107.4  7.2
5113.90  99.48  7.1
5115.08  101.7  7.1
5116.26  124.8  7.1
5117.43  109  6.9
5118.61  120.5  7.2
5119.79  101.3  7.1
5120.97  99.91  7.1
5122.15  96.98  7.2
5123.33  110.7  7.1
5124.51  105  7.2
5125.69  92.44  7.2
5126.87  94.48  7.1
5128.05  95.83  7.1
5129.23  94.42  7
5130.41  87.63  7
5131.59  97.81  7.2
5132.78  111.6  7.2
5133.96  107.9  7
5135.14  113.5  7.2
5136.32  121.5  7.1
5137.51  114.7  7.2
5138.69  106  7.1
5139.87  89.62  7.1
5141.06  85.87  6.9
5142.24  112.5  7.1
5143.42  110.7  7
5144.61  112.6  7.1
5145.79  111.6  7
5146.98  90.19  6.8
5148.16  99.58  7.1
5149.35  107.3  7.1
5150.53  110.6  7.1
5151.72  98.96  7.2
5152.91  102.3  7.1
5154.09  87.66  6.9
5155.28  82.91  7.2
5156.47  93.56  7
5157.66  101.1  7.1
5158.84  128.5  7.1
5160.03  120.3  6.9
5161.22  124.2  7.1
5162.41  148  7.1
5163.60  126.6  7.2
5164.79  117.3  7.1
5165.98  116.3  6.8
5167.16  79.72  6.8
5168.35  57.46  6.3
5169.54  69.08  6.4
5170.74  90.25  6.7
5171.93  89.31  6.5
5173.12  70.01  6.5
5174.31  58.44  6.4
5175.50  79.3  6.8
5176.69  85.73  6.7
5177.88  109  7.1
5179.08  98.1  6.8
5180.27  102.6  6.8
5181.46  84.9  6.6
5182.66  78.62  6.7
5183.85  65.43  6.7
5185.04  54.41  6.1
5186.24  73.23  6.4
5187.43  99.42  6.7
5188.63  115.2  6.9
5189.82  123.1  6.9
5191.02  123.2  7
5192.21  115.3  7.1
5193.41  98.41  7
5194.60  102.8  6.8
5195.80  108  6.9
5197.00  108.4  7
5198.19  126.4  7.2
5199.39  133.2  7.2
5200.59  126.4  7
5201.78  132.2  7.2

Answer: 1.5 Angstrom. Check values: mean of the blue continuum 107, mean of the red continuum 107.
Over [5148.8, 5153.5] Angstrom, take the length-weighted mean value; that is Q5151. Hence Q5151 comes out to 105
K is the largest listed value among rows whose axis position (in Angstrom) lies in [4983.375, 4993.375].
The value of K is 123.1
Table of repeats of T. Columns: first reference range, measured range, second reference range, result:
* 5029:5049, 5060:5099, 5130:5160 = 0.9 Angstrom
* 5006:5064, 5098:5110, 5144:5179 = 0.6 Angstrom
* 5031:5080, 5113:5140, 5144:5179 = -0.4 Angstrom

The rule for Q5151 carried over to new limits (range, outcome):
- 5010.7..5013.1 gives 127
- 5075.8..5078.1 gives 111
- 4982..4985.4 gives 97.3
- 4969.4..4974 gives 125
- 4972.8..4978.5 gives 132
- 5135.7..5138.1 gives 118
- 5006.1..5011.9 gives 115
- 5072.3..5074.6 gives 101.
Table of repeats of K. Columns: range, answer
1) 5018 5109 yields 140.6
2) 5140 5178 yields 148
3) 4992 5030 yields 141.1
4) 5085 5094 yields 127.9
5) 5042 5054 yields 132.3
